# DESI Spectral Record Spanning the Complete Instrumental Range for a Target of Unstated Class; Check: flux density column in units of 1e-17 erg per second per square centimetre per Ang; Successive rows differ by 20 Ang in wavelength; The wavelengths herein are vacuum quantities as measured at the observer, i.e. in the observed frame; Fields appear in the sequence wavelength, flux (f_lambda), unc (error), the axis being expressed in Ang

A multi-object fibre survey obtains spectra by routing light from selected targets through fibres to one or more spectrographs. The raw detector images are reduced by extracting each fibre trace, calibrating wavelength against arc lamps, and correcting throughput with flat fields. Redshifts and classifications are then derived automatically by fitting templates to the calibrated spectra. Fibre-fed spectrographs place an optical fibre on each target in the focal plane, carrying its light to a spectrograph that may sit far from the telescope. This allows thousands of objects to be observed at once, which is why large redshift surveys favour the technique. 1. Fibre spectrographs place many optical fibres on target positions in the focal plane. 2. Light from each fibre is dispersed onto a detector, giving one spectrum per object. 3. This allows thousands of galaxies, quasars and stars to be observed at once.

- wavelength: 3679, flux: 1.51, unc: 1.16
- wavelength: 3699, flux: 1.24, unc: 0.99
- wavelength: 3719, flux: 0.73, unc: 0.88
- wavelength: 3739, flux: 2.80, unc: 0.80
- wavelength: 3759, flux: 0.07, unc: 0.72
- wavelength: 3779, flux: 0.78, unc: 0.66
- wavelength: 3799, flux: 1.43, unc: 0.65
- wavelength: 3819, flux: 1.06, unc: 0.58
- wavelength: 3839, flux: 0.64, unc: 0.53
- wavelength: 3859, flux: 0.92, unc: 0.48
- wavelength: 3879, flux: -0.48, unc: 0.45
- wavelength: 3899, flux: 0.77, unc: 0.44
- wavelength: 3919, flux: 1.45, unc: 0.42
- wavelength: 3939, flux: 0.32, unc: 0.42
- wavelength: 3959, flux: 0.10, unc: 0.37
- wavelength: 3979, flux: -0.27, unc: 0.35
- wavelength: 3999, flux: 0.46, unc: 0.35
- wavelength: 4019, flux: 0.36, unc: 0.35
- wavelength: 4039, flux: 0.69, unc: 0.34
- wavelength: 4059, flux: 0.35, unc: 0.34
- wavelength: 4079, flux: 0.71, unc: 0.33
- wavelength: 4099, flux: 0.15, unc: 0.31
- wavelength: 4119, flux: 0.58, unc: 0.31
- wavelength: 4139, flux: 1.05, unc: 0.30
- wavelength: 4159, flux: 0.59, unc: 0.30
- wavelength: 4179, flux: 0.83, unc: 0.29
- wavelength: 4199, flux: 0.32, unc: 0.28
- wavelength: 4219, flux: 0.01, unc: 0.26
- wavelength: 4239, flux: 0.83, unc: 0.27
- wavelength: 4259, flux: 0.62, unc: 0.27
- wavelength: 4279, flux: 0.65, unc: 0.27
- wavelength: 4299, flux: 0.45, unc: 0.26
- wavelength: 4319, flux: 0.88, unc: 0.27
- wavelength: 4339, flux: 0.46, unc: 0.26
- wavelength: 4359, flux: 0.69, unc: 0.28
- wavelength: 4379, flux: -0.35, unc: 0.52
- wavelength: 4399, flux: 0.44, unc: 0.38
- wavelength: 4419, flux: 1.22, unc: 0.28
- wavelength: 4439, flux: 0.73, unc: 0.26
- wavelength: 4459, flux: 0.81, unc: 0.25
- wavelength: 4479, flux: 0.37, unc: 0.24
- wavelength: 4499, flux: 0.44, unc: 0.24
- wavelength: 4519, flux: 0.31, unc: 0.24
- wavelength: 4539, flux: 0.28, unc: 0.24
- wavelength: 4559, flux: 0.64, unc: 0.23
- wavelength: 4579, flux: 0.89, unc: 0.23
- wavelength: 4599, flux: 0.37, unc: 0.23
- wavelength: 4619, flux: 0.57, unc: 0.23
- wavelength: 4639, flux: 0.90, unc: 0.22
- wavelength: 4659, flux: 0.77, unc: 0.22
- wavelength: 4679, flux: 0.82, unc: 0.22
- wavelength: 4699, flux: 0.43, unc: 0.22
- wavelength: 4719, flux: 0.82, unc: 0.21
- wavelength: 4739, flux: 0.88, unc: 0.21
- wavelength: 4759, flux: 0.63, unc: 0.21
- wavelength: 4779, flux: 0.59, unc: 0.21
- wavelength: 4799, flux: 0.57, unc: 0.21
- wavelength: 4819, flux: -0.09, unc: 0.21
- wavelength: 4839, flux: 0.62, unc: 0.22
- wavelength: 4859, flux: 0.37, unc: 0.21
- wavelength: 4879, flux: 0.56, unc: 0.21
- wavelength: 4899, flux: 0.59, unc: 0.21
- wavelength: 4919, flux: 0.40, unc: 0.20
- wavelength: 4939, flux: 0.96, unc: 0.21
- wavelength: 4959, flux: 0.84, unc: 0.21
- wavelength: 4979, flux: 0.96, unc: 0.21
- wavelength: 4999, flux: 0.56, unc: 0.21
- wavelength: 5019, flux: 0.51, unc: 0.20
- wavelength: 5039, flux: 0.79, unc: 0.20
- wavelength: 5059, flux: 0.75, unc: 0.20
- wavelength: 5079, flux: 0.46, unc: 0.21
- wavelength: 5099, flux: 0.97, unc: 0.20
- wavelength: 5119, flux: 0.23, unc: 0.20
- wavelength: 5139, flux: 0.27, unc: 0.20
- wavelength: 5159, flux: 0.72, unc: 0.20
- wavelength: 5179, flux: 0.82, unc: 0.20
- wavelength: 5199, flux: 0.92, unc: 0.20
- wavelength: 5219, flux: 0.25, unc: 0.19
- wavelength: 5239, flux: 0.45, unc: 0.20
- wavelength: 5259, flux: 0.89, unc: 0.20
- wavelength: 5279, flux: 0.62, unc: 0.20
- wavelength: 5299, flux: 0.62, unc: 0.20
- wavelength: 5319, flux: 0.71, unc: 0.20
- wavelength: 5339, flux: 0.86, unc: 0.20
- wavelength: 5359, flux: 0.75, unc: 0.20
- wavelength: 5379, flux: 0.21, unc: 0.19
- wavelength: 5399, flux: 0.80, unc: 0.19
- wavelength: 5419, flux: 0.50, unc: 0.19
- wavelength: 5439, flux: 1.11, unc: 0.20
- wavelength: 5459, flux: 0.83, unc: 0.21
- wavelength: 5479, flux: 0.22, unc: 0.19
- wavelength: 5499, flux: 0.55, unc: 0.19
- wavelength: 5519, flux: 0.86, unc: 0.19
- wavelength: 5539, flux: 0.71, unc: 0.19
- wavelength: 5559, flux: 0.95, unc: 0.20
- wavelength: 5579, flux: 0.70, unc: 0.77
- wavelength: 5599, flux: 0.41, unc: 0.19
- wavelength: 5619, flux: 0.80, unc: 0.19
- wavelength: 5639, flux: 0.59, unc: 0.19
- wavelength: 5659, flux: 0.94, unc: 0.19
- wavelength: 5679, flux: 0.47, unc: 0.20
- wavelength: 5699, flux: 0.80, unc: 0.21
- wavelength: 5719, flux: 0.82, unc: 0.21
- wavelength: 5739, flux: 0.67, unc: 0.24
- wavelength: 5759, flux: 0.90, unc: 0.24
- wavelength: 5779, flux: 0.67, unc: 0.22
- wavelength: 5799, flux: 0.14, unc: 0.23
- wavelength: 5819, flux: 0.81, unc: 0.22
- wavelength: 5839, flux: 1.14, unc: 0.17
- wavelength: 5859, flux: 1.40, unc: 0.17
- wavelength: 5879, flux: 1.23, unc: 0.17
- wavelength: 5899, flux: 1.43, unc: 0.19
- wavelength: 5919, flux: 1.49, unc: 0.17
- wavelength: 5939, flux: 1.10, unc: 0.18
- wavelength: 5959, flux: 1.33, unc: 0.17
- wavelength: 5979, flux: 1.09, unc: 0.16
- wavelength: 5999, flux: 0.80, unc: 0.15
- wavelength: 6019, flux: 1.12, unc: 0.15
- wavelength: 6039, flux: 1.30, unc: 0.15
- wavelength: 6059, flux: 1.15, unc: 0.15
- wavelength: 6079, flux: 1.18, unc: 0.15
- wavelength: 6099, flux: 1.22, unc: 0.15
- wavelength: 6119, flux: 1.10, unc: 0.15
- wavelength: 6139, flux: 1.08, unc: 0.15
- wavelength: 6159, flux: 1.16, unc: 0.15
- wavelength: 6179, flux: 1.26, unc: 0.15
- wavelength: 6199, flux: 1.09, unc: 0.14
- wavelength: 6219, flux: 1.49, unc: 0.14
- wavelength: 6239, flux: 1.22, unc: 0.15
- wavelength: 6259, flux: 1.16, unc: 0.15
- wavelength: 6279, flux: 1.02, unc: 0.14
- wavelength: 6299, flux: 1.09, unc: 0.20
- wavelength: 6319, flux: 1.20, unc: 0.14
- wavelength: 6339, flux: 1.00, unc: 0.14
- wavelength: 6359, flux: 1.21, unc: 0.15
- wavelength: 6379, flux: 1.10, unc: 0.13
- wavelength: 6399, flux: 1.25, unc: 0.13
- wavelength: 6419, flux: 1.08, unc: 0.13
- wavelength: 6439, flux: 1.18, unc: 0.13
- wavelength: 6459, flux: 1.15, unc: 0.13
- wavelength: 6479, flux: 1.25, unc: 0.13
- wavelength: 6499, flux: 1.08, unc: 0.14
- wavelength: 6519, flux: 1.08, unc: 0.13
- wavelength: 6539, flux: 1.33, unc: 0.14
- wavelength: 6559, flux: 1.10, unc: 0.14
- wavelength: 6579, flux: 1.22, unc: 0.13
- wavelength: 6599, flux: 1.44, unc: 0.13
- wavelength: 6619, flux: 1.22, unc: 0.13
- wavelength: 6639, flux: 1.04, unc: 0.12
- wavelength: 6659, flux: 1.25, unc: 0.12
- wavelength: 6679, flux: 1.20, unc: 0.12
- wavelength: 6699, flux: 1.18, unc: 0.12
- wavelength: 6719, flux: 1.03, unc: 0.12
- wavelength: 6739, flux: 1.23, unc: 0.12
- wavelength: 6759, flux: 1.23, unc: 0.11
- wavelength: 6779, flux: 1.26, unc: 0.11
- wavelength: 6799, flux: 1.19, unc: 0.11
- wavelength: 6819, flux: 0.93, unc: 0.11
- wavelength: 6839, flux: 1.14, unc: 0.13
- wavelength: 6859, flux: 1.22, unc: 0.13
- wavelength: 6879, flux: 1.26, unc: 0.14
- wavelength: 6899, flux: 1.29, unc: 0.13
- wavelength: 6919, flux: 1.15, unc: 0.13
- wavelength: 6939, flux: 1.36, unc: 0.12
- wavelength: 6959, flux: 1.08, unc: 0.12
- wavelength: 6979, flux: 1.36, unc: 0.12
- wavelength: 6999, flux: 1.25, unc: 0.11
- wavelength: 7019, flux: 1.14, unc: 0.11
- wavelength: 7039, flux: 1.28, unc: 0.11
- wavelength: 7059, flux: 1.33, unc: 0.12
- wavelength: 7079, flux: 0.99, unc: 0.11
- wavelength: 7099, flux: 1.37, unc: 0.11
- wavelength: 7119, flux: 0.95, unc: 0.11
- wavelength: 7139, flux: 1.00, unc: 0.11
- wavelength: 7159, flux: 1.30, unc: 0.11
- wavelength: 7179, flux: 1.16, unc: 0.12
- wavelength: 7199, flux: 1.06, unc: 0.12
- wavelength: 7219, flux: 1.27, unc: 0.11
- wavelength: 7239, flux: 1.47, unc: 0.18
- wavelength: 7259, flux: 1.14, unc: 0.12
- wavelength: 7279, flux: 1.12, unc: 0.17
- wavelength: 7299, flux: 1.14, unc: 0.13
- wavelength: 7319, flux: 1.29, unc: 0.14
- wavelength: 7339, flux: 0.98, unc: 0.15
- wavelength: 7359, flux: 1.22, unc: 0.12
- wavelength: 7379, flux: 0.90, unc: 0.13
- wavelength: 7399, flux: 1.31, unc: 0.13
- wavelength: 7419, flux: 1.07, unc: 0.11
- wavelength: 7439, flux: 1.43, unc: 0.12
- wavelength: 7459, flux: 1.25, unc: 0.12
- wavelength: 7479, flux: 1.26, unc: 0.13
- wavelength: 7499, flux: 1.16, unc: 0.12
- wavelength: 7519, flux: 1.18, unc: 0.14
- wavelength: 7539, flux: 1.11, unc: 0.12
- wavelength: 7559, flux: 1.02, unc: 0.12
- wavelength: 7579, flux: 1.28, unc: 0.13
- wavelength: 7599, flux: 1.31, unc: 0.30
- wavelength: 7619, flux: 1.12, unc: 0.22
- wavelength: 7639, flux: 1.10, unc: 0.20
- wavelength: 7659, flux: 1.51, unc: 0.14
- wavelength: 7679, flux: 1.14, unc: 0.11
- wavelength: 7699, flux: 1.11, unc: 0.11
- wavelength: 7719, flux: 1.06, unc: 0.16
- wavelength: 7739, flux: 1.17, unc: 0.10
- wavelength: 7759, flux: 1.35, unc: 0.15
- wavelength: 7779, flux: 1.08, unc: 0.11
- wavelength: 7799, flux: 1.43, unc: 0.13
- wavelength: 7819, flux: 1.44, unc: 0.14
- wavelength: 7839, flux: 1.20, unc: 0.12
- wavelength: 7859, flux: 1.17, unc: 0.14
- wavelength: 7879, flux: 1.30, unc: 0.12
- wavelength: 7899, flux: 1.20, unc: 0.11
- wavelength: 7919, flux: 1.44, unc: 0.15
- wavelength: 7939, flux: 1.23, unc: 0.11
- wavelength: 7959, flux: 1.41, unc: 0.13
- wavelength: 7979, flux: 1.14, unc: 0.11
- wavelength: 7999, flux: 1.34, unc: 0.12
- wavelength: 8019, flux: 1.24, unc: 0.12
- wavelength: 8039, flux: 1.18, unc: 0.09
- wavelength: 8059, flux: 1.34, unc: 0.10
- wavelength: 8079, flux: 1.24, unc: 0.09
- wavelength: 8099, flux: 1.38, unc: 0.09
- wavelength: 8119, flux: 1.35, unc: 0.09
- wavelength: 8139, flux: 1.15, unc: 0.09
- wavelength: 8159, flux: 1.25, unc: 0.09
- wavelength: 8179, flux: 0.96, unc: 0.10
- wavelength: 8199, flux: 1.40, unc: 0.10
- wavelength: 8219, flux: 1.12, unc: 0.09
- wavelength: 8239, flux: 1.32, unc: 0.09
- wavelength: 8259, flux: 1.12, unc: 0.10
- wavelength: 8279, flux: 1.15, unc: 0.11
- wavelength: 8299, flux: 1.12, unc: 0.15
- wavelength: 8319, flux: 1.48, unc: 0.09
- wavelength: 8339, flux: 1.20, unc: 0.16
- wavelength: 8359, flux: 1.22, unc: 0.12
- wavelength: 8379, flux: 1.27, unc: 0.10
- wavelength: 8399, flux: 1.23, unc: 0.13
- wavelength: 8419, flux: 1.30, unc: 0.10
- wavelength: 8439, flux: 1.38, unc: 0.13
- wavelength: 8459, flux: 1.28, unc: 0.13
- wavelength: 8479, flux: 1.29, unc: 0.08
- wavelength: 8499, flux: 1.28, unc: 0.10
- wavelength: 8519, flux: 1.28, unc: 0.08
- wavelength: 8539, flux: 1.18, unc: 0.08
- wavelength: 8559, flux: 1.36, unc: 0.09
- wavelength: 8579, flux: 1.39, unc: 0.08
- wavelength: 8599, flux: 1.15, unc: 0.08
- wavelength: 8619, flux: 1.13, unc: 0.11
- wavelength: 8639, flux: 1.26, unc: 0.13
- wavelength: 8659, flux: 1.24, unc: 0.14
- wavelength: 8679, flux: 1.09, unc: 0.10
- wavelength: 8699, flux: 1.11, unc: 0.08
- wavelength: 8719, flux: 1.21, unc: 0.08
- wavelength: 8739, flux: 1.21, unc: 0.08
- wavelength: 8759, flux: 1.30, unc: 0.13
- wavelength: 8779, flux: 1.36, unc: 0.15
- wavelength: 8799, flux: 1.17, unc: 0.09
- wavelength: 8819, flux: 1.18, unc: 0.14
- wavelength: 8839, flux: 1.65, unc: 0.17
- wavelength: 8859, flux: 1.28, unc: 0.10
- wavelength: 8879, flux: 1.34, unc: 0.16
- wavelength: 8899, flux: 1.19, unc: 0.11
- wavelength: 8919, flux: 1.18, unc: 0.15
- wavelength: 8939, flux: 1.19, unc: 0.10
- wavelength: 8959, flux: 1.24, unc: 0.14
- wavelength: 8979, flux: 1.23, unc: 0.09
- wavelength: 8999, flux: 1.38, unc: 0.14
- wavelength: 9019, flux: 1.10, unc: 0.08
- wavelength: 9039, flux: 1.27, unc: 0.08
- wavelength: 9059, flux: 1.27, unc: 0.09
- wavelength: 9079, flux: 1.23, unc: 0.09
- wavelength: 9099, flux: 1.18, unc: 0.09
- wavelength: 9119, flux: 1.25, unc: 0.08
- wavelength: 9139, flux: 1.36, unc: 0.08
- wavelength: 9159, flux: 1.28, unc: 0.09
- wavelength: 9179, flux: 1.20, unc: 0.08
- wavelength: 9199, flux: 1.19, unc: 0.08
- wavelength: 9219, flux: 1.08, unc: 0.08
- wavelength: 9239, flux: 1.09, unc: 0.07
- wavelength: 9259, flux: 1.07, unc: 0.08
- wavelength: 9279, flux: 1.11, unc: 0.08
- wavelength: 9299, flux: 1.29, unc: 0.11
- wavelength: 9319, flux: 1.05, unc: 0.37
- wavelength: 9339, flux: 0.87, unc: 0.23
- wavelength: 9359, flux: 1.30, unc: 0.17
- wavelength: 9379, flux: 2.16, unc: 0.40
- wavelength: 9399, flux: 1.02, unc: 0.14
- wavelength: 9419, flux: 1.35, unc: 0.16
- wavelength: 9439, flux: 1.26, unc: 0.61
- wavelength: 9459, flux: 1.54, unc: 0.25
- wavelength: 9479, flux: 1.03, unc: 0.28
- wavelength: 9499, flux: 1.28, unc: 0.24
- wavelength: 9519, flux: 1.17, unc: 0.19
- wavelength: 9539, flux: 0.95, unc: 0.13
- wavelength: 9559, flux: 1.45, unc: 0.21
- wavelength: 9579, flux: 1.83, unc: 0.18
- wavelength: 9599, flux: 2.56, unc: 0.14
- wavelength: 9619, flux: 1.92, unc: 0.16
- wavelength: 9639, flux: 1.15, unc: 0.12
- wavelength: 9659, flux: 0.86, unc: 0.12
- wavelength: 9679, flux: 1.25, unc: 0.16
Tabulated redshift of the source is 0.461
